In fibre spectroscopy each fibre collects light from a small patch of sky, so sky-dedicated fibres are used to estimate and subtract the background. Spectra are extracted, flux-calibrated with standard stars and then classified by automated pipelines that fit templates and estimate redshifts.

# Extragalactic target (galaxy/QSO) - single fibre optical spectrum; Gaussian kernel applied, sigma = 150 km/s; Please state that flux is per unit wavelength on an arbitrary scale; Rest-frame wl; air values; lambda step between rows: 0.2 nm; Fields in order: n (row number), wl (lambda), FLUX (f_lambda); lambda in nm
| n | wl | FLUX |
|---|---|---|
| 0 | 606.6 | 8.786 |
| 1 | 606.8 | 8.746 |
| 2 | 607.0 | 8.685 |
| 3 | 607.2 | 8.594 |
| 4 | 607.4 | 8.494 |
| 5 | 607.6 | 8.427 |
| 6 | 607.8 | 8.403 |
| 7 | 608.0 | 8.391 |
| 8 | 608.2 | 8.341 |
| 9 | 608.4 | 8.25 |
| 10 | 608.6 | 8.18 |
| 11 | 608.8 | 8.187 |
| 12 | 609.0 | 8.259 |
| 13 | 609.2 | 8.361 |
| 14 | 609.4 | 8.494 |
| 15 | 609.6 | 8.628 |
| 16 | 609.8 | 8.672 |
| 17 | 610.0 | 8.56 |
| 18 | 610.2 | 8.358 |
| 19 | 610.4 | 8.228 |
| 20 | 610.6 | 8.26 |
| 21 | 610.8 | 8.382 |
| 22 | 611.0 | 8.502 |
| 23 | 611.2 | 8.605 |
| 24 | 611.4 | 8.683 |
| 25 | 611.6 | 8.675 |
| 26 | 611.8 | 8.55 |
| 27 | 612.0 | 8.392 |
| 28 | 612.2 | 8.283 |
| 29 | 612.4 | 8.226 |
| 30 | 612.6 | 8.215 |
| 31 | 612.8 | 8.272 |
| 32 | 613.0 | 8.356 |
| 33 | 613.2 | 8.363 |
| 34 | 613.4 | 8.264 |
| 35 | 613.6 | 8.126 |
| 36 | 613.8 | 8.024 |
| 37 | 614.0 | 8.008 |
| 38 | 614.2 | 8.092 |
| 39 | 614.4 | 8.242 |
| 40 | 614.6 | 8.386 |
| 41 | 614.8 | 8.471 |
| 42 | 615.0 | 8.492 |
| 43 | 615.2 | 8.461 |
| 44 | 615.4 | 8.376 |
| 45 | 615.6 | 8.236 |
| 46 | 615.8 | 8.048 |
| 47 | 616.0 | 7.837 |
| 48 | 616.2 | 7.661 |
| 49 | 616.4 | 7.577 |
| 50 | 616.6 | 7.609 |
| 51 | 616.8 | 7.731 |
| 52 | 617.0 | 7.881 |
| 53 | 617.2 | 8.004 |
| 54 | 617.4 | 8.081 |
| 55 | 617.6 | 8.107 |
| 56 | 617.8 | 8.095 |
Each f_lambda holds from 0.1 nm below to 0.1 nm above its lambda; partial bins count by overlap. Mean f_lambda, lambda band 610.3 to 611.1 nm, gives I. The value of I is 8.34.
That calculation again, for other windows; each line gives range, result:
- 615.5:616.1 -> 8.04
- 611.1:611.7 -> 8.65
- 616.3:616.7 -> 7.59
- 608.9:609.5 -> 8.37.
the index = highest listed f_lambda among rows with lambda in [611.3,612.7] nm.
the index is 8.683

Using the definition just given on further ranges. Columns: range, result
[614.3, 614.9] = 8.471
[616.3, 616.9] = 7.731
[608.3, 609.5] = 8.494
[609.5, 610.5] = 8.672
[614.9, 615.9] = 8.492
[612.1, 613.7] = 8.363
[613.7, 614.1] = 8.024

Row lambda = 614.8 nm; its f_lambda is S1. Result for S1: 8.471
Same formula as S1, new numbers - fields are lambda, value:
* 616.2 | 7.661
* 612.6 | 8.215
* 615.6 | 8.236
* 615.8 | 8.048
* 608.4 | 8.25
